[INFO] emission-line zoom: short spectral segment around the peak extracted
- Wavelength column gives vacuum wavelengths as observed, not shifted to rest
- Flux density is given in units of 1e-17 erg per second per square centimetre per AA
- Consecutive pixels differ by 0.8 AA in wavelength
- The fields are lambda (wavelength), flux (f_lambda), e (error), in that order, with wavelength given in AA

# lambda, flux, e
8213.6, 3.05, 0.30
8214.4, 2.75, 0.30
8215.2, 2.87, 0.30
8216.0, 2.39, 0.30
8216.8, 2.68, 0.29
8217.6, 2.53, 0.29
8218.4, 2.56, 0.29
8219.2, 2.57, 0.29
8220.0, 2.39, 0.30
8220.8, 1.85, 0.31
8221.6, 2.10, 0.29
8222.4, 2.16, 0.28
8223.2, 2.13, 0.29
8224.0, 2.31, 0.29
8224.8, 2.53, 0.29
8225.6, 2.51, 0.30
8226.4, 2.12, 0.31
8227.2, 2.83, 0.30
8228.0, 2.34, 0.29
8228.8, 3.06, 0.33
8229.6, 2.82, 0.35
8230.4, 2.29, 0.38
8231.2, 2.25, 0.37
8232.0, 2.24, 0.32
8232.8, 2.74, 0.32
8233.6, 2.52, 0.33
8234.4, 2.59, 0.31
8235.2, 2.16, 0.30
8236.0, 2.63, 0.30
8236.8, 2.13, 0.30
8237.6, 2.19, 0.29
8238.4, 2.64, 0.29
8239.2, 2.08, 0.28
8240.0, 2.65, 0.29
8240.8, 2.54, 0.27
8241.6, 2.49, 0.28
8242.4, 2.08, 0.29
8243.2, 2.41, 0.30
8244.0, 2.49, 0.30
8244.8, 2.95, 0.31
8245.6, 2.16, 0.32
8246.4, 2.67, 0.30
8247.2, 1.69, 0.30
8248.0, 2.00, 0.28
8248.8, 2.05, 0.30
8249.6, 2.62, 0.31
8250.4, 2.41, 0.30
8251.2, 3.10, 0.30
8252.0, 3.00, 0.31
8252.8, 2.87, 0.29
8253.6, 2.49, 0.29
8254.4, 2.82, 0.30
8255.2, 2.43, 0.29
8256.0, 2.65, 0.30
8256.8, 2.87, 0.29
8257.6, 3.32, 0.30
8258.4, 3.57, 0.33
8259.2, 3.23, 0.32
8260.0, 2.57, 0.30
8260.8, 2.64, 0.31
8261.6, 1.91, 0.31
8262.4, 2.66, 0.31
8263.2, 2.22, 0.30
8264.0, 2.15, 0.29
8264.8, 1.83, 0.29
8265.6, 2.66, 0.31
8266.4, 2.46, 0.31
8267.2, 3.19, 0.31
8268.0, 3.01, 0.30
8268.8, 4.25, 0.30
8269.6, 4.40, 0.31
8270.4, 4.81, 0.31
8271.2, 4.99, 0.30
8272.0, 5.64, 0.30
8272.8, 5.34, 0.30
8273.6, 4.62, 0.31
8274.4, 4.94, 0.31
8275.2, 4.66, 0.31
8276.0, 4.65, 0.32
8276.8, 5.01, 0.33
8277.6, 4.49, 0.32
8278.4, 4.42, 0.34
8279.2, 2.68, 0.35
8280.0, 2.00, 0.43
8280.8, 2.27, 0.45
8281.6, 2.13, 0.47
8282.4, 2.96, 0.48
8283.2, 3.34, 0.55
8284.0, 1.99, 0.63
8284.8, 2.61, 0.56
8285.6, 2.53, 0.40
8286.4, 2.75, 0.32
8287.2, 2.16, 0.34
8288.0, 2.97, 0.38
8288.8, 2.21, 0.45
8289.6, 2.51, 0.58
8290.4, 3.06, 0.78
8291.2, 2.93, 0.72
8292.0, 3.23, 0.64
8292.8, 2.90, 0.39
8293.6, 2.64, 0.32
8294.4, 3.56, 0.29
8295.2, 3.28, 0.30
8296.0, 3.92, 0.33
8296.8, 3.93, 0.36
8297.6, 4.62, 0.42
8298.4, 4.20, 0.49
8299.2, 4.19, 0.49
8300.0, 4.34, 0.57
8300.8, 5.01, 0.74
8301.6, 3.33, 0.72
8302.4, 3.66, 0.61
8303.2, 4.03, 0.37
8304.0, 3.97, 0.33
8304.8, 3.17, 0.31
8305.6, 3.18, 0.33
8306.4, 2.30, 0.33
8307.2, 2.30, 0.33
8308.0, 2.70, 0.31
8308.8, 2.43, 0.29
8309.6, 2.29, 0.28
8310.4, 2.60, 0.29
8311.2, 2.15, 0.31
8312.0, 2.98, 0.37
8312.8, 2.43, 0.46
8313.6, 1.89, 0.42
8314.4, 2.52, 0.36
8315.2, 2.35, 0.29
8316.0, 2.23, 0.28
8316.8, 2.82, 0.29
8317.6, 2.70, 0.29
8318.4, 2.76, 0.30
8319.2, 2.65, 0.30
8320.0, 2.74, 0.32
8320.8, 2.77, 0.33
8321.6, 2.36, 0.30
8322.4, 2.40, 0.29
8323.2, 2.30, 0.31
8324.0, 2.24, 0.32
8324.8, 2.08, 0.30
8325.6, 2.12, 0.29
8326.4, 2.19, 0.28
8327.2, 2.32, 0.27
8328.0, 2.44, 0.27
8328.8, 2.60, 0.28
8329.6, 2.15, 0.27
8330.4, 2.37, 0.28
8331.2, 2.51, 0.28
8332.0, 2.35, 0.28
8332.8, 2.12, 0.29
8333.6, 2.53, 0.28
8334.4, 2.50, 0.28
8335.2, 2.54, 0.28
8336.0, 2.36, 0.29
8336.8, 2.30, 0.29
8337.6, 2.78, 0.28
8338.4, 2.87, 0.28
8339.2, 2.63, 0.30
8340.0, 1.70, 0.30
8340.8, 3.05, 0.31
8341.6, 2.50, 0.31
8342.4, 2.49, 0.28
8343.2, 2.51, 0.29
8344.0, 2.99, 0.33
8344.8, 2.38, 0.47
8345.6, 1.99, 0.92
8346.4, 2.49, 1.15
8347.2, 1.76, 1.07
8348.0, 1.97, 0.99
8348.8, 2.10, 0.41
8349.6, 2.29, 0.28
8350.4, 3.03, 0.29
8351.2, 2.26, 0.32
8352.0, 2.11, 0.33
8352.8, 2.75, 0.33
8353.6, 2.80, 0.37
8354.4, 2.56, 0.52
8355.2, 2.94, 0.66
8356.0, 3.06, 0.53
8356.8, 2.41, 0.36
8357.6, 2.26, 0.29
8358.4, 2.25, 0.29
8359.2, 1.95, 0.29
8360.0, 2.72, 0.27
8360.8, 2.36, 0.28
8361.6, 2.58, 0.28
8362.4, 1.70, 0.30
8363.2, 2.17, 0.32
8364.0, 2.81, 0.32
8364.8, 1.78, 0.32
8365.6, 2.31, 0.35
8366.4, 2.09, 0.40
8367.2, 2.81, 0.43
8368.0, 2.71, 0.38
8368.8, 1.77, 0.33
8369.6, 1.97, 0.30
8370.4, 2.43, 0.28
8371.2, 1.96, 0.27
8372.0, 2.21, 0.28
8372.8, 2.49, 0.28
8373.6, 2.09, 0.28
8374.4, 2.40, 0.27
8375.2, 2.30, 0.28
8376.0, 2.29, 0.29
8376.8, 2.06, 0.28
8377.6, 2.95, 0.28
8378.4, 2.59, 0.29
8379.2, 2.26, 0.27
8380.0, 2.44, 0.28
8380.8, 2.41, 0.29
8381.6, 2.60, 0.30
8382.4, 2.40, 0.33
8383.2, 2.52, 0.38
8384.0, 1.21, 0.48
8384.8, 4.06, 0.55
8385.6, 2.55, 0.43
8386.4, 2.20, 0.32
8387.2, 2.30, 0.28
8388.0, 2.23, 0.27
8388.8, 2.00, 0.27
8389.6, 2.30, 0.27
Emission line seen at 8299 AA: [N II] 6583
